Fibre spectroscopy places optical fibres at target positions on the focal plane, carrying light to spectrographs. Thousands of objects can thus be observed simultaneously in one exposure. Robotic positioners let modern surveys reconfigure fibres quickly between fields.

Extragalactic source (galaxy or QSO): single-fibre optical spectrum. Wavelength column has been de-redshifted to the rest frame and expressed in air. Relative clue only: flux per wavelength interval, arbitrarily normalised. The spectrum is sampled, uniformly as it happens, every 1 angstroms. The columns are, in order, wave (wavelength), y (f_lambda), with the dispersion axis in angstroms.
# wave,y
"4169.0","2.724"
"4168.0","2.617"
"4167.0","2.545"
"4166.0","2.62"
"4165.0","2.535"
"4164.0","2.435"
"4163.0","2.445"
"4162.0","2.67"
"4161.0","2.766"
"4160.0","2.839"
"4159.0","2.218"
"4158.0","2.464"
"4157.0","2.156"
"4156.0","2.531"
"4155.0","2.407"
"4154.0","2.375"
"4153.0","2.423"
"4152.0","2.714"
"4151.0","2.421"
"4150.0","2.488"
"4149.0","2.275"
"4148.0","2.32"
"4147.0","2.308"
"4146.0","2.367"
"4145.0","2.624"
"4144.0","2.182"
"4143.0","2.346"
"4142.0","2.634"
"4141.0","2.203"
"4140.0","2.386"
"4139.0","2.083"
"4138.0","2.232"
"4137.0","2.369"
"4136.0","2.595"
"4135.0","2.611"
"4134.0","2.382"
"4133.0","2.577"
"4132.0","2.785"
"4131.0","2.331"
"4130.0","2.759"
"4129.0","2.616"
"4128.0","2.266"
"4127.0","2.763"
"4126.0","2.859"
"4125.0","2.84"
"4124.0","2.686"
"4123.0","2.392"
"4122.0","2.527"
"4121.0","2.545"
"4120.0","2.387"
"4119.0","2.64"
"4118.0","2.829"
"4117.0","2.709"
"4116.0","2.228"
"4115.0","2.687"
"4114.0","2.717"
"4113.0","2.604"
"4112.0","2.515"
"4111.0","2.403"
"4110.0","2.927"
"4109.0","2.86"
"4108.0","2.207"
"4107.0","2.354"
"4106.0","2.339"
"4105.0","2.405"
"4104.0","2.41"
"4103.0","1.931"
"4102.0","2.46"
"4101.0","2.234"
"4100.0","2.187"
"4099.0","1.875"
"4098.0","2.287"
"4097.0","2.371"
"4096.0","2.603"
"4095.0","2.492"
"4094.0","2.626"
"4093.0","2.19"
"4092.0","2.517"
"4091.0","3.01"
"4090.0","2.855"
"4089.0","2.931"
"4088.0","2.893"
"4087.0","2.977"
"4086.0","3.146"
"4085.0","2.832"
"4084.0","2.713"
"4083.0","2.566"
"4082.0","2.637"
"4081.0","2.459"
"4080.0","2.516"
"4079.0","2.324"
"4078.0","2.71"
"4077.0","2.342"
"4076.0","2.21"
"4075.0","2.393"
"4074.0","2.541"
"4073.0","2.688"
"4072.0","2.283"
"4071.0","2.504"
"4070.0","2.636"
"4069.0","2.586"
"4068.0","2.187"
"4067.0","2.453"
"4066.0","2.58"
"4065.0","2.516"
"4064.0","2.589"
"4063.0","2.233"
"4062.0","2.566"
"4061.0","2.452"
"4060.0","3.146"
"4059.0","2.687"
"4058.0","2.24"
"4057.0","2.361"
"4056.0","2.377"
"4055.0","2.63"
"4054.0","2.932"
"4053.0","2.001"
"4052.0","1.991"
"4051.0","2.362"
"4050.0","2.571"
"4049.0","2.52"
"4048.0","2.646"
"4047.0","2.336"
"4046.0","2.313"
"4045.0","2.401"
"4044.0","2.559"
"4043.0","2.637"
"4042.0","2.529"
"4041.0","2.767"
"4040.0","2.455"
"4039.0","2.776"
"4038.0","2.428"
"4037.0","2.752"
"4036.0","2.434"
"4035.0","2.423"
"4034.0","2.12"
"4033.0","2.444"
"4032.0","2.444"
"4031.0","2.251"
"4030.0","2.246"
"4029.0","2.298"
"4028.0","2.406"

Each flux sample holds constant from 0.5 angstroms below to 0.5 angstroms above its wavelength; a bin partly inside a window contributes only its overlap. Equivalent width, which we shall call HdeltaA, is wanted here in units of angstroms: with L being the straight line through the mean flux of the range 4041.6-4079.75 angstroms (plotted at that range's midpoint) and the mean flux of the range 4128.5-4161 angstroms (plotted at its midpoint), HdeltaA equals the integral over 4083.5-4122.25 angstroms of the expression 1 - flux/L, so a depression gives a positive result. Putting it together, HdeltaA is -1.4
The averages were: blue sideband 2.47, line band 2.55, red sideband 2.44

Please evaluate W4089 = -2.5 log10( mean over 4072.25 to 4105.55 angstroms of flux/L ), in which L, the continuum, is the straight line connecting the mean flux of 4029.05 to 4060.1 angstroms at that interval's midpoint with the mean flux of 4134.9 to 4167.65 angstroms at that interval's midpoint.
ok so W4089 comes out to -0.030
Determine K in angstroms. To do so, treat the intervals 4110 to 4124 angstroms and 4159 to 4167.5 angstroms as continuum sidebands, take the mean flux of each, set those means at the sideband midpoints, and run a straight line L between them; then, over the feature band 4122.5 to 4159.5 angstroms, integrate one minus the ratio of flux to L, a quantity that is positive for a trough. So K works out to 1.7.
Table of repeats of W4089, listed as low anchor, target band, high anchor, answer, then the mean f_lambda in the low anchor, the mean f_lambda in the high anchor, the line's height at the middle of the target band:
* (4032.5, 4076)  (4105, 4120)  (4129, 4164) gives -0.04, 2.49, 2.45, 2.46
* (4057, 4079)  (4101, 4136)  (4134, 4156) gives -0.05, 2.49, 2.4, 2.43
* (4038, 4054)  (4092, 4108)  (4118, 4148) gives 0.08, 2.47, 2.5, 2.49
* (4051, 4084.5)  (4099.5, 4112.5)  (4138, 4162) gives 0.02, 2.48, 2.42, 2.45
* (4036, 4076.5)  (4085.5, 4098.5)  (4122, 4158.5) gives -0.08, 2.5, 2.47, 2.48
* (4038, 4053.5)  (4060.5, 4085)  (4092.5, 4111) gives -0.03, 2.46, 2.38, 2.42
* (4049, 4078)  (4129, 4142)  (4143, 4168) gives 0.00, 2.47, 2.46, 2.47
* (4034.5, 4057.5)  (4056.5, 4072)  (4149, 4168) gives -0.01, 2.49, 2.5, 2.49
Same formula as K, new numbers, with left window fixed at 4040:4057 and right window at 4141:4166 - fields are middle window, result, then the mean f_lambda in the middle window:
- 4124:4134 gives -0.7 angstroms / 2.63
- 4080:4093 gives -1.6 angstroms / 2.76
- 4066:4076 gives 0.0 angstroms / 2.47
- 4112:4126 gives -0.8 angstroms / 2.61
